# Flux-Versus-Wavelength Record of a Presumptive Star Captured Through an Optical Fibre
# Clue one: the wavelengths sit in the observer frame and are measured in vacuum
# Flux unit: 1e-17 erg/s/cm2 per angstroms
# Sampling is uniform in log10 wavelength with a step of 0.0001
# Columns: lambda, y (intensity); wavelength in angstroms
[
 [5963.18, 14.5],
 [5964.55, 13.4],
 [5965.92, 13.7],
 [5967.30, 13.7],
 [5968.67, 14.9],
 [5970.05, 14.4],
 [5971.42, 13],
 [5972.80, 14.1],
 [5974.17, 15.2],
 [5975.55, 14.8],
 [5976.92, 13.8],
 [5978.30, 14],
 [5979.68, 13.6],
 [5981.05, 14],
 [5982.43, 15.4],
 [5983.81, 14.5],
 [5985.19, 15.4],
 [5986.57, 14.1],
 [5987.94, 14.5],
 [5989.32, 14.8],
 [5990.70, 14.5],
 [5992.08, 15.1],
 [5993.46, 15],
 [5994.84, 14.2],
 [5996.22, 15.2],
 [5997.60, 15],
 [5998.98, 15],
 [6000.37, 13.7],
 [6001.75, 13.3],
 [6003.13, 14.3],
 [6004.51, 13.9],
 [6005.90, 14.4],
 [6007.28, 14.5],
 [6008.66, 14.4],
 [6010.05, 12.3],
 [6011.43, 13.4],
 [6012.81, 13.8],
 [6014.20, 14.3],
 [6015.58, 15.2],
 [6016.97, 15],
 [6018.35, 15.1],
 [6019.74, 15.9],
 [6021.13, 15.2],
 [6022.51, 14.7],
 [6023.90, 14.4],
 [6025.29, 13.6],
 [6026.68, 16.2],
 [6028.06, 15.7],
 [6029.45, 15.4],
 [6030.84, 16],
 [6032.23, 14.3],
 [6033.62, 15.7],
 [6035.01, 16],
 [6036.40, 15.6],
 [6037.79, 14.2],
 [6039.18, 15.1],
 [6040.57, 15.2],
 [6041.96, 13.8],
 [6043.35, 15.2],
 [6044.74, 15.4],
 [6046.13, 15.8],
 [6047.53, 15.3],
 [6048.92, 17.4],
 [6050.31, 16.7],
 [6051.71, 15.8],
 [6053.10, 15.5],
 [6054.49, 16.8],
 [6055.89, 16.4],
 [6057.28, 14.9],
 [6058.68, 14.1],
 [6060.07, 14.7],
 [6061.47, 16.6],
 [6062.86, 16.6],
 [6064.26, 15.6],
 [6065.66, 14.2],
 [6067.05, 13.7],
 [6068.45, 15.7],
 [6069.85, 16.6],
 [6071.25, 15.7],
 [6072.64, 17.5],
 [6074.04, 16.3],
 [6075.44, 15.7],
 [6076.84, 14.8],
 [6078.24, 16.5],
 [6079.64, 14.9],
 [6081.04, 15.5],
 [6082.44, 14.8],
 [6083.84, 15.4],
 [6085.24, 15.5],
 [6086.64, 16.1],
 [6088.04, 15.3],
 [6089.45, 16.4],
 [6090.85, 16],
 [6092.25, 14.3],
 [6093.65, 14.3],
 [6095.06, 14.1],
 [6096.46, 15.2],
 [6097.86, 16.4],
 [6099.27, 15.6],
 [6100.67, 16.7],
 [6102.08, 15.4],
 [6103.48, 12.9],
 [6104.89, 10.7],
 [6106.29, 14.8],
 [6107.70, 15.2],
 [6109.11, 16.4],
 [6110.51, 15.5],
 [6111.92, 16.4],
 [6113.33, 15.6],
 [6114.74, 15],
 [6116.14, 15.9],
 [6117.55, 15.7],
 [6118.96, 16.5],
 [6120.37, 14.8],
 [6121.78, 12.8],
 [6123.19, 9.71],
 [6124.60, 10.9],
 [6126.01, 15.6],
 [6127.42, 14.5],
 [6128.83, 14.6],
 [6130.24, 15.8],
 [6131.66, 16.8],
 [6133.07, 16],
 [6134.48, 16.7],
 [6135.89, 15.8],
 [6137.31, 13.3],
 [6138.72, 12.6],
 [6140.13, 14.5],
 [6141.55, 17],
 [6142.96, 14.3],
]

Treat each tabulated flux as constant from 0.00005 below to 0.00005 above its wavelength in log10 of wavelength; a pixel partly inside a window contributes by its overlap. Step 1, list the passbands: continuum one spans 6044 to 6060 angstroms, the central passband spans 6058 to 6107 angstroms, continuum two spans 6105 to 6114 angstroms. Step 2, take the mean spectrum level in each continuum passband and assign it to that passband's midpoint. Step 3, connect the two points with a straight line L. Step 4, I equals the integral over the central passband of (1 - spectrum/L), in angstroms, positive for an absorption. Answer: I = 0.8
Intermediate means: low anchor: 15.8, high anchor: 15.3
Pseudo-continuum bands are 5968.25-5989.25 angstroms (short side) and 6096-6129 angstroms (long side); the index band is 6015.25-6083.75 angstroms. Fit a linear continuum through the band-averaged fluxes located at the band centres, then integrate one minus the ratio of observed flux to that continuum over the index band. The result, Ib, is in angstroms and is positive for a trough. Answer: -4.2 angstroms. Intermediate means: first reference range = 14.4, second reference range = 14.7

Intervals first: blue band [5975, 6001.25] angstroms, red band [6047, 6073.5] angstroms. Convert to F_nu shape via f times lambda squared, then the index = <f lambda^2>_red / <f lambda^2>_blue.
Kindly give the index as 1.1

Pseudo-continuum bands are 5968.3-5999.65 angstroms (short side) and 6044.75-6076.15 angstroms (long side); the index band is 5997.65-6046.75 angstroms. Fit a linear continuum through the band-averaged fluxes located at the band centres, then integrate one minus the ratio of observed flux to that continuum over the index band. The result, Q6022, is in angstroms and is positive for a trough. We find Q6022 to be 1.4 angstroms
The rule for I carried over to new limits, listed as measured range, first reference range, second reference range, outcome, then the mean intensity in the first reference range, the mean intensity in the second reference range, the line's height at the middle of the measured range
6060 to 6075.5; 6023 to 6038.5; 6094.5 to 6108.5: -0.88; 15.2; 14.7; 14.9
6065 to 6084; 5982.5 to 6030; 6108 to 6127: -1.14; 14.6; 14.7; 14.7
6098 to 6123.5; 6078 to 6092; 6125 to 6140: 0.71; 15.6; 15.1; 15.3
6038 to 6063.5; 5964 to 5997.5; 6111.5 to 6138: -1.71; 14.4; 14.8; 14.6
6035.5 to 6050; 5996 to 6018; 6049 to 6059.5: 0.09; 14.2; 15.8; 15.4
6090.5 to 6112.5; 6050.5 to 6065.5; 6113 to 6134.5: 0.12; 15.7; 14.7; 15.1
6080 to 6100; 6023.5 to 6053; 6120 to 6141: -0.77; 15.4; 14.3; 14.8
